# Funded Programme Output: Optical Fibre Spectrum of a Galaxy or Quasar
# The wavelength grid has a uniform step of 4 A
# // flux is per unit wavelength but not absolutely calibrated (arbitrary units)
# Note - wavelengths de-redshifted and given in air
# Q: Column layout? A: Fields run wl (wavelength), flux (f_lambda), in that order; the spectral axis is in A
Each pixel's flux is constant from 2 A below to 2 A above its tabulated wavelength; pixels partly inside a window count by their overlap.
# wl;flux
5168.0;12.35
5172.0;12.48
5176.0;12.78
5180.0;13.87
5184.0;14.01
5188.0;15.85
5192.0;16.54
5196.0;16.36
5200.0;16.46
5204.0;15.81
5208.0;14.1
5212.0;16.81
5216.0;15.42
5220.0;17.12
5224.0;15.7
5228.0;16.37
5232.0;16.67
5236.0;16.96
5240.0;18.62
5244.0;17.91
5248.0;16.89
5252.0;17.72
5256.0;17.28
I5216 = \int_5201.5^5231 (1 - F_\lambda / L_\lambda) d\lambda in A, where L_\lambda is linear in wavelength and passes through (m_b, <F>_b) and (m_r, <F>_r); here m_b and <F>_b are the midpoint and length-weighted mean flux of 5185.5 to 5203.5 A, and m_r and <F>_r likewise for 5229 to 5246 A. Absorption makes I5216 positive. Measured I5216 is 1.58 A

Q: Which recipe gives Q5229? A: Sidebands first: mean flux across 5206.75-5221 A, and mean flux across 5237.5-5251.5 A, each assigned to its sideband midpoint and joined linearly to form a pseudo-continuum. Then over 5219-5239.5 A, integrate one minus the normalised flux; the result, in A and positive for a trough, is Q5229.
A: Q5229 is 0.2 A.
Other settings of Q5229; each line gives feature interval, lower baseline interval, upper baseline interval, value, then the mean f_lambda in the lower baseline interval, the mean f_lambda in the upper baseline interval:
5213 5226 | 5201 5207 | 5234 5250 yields 0.2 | 15.6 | 17.6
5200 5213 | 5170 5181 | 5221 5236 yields -0.6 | 13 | 16.4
